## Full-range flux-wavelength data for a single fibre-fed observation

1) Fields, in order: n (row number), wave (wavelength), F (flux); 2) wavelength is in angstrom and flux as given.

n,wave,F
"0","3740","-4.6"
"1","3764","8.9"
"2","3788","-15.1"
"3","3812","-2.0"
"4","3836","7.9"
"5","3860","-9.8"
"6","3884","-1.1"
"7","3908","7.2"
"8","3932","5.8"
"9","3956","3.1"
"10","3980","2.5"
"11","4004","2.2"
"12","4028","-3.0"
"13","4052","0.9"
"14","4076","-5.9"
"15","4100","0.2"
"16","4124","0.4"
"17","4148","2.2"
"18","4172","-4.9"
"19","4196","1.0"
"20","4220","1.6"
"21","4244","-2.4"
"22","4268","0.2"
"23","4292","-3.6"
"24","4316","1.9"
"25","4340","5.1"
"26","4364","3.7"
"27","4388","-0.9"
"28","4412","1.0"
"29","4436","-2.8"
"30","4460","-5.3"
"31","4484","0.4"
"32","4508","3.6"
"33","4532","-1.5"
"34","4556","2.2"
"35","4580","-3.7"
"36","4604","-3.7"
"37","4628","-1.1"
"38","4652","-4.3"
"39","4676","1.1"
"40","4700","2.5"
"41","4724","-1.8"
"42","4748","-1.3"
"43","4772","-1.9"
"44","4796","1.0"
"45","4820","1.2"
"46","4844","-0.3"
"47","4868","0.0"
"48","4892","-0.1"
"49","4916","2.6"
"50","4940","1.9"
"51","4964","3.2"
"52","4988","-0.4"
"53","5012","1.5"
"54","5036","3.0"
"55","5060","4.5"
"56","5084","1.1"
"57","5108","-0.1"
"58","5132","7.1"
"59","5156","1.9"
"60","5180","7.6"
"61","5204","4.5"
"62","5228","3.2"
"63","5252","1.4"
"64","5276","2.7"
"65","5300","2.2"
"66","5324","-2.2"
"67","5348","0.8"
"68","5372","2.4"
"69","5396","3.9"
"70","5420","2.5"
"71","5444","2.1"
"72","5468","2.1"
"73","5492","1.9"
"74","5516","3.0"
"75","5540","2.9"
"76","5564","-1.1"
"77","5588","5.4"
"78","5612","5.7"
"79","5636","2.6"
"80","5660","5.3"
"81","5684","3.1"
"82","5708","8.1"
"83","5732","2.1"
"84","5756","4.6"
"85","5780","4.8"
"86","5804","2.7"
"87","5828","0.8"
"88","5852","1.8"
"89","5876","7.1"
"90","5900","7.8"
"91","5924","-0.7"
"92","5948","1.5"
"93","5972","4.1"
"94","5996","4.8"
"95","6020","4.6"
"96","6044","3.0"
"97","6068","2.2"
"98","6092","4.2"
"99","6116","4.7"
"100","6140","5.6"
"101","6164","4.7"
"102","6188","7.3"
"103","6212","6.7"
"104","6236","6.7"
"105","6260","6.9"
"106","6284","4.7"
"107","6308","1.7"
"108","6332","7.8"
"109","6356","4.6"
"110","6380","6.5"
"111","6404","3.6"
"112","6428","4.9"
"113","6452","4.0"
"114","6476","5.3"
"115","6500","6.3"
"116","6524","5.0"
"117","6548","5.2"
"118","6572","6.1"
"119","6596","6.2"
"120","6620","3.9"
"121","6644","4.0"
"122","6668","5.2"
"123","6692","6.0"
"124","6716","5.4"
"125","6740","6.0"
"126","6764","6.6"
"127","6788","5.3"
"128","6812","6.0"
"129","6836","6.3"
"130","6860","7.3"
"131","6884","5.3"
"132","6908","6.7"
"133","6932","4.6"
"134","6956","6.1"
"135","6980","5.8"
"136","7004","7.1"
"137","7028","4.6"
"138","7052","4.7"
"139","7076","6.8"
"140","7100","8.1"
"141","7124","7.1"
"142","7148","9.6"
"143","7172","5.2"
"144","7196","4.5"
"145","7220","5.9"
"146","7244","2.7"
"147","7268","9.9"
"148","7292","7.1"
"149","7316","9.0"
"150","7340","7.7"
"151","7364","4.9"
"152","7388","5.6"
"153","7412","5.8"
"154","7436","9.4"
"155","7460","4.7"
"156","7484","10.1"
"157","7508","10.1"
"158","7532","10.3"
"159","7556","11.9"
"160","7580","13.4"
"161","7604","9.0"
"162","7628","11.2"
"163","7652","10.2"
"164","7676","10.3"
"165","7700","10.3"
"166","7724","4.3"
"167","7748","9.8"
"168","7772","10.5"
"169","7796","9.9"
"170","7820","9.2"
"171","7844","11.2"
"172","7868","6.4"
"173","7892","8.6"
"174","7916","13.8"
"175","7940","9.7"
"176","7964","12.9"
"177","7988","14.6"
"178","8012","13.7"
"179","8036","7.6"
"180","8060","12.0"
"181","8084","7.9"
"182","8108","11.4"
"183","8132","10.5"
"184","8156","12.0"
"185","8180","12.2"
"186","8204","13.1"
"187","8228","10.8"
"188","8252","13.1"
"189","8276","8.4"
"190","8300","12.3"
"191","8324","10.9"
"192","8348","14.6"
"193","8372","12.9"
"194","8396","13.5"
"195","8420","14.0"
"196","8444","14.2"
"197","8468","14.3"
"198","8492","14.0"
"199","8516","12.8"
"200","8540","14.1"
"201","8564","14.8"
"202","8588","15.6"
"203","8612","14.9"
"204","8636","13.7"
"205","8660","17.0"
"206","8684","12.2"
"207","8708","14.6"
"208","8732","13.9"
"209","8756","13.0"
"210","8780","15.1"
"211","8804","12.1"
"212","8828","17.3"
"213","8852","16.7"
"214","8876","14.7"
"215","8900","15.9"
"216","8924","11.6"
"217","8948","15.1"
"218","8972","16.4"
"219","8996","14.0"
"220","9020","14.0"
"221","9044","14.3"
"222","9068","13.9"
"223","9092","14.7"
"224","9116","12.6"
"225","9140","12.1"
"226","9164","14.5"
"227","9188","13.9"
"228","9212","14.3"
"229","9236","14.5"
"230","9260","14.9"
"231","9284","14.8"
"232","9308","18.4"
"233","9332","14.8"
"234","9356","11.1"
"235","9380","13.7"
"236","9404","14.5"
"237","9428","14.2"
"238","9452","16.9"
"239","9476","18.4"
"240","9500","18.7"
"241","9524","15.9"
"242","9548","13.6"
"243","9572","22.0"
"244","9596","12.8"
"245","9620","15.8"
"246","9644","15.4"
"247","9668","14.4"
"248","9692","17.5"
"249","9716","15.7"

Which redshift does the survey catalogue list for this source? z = 0.88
